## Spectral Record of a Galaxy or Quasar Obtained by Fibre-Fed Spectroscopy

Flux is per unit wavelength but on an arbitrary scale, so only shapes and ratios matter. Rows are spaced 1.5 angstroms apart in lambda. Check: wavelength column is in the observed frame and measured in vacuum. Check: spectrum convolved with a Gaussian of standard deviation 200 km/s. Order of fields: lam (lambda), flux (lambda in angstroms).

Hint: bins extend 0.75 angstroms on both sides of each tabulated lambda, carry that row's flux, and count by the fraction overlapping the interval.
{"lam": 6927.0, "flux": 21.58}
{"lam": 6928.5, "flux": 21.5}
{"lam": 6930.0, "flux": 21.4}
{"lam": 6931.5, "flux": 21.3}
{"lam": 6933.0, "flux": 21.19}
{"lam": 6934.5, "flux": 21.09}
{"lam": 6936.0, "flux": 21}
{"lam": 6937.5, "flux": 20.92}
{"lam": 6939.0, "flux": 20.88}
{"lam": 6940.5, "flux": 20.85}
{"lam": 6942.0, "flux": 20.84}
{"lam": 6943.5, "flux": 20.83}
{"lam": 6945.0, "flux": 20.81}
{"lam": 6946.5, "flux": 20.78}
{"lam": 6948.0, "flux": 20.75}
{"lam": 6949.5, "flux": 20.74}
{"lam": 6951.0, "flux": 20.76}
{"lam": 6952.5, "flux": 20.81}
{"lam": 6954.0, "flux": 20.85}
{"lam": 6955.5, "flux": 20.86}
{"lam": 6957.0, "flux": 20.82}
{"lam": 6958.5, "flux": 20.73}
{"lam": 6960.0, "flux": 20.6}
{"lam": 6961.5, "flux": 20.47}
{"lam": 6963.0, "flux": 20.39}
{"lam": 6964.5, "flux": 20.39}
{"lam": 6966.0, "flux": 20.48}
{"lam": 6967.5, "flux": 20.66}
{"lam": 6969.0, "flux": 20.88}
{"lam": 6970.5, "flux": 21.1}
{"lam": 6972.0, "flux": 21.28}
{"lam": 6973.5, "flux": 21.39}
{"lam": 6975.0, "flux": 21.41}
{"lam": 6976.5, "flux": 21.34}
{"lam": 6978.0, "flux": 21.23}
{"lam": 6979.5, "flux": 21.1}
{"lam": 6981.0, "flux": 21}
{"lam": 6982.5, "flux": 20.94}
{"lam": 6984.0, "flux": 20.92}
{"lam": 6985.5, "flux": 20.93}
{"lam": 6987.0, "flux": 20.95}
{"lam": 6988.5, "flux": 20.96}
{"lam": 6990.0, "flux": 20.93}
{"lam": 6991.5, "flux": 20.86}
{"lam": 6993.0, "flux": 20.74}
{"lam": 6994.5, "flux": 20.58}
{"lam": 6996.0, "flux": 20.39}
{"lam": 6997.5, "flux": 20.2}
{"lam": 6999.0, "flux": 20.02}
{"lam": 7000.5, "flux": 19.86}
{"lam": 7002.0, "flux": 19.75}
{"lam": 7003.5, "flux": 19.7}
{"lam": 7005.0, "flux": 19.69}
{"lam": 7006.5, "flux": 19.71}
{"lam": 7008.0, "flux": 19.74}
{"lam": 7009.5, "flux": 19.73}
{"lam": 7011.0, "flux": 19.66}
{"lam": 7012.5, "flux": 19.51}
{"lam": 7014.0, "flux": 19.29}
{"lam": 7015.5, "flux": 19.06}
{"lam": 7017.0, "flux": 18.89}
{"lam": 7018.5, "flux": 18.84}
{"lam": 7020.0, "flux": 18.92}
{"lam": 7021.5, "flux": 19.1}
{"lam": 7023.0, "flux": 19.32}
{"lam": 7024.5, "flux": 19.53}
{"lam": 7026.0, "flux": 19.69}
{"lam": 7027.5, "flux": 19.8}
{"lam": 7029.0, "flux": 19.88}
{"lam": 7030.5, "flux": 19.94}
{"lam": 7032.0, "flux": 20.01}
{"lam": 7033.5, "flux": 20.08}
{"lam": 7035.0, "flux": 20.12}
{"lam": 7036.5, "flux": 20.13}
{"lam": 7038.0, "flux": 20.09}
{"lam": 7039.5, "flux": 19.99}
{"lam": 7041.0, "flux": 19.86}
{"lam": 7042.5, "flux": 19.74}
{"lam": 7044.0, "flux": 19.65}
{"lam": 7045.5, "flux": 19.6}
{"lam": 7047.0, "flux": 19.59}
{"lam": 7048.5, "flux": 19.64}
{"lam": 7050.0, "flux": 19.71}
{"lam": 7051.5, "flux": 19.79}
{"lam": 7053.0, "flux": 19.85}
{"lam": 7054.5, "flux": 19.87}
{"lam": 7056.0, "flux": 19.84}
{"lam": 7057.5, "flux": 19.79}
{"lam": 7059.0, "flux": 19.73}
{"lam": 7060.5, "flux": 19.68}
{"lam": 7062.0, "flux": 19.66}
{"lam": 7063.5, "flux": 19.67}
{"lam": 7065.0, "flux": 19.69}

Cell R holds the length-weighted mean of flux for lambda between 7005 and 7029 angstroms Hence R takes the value 19.4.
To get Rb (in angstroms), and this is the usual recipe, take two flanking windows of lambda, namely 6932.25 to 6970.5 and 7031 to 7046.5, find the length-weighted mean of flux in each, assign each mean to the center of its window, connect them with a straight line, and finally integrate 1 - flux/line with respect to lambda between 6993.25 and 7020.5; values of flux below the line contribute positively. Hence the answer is 0.8 angstroms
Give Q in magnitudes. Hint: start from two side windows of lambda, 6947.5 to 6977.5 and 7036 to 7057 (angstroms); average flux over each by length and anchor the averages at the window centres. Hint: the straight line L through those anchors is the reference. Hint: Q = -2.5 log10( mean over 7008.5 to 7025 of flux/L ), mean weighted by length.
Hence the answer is 0.05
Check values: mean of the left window 20.8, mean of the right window 19.8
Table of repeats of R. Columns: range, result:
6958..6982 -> 20.9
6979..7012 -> 20.4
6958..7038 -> 20.2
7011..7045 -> 19.6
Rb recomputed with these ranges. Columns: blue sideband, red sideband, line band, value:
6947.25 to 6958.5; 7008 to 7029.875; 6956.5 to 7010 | -1.23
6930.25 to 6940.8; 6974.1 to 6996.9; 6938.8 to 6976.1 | 0.34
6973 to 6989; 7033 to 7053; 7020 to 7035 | 0.35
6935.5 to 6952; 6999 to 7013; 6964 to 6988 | -0.89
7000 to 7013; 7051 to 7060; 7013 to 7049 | 0.26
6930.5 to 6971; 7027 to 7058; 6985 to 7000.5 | -0.18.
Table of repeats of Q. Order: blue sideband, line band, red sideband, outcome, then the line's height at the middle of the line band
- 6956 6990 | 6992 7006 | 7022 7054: 0.019 mag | 20.5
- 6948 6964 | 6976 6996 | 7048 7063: -0.027 mag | 20.4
